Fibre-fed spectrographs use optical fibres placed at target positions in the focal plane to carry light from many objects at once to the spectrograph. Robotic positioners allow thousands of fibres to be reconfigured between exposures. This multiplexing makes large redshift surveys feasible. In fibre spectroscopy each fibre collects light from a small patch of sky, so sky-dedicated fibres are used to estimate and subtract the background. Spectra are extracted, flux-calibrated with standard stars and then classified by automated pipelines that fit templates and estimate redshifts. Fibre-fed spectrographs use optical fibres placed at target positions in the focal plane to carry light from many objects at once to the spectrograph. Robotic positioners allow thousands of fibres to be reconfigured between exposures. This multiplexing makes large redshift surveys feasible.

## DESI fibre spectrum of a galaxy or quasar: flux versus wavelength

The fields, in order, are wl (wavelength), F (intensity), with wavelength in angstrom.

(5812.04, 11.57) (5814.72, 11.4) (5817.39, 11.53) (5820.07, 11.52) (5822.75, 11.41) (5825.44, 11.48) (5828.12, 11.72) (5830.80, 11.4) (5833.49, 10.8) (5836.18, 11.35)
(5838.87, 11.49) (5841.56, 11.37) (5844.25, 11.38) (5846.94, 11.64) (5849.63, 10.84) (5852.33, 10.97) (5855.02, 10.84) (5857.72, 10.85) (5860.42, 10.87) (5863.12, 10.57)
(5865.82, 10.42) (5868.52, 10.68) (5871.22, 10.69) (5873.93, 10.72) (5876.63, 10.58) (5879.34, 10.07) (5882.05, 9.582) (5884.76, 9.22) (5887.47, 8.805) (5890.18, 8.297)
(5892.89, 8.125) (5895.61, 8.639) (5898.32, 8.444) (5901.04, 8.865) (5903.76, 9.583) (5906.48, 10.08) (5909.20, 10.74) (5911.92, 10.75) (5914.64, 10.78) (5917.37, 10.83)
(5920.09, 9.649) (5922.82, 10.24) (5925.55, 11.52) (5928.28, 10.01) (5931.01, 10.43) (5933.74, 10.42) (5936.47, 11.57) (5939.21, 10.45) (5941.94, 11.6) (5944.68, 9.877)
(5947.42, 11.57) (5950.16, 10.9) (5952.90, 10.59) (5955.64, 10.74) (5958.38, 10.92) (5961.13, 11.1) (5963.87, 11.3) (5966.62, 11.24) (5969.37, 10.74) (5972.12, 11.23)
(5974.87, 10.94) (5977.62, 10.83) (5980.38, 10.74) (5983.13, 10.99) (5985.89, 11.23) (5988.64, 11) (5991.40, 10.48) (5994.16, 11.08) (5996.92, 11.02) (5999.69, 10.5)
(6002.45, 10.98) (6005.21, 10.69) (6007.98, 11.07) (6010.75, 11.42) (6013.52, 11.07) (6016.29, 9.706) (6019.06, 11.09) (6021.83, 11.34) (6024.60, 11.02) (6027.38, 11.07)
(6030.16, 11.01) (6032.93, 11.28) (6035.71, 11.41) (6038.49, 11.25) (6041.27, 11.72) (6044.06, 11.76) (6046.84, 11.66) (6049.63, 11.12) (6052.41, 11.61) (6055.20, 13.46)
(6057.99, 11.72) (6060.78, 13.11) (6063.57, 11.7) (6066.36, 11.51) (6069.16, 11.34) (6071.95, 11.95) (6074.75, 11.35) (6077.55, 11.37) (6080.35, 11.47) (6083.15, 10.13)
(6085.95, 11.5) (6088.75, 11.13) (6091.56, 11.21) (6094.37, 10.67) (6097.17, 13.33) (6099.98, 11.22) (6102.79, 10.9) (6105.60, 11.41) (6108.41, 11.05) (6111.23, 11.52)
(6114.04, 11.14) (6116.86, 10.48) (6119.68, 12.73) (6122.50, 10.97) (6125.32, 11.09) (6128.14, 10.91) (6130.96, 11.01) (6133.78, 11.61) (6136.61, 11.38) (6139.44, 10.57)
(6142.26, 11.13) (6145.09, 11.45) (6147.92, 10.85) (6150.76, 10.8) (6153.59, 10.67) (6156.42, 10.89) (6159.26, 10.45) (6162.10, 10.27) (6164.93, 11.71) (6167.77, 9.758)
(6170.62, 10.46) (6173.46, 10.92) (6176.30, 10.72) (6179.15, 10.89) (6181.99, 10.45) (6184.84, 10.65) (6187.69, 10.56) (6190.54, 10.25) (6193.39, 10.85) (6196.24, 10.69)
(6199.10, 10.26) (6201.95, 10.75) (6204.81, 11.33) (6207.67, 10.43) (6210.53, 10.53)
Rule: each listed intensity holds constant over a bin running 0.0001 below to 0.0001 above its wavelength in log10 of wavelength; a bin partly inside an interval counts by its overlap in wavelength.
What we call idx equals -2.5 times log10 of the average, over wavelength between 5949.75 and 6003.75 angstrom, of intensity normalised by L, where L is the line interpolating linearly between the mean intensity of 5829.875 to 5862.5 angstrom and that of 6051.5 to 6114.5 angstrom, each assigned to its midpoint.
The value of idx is 0.04 mag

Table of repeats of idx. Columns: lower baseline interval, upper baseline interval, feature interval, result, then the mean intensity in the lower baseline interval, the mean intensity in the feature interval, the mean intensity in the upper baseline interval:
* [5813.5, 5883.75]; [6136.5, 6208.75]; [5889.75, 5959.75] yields 0.07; 11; 10.2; 10.7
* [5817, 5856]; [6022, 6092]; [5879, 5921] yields 0.19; 11.3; 9.52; 11.5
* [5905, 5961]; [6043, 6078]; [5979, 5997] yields 0.02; 10.7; 10.9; 11.8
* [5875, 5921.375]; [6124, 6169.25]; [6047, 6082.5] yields -0.13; 9.6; 11.8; 10.9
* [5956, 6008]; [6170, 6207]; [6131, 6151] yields -0.04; 10.9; 11.1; 10.7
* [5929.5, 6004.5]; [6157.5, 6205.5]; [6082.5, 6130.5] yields -0.05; 10.9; 11.3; 10.6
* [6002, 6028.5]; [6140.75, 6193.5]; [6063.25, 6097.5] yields -0.05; 10.9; 11.4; 10.7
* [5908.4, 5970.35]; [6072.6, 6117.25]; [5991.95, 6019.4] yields 0.01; 10.8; 10.8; 11.3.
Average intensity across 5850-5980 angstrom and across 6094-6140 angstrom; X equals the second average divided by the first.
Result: 1.09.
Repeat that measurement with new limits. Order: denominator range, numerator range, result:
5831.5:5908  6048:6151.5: 1.12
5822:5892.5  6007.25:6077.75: 1.08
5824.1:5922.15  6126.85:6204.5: 1.04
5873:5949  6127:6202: 1.07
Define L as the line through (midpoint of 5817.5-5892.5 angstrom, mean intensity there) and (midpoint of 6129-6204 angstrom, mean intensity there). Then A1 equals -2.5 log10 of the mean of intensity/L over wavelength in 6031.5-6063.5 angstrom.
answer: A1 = -0.10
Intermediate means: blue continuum 10.7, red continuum 10.8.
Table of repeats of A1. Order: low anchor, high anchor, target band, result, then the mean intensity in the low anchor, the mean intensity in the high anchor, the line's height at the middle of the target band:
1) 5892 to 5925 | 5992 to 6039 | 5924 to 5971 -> -0.07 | 9.79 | 11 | 10.2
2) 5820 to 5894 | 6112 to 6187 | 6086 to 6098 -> -0.06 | 10.6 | 10.9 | 10.9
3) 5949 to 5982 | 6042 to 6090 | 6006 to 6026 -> 0.03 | 10.9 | 11.6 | 11.3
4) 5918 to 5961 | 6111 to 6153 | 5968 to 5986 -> -0.01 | 10.7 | 11.2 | 10.8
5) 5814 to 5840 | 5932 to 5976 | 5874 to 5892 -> 0.18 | 11.4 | 10.9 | 11.2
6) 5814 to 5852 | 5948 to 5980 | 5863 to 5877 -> 0.06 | 11.4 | 11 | 11.3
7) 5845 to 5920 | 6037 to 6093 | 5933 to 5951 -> -0.03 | 10.1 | 11.6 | 10.6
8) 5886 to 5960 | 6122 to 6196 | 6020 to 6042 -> -0.08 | 10.2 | 10.8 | 10.5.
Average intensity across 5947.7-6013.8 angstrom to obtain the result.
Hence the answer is 11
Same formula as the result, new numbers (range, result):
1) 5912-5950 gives 10.7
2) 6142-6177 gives 10.8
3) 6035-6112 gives 11.6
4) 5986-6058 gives 11.2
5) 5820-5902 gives 10.4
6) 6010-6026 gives 10.9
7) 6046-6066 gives 12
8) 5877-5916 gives 9.46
